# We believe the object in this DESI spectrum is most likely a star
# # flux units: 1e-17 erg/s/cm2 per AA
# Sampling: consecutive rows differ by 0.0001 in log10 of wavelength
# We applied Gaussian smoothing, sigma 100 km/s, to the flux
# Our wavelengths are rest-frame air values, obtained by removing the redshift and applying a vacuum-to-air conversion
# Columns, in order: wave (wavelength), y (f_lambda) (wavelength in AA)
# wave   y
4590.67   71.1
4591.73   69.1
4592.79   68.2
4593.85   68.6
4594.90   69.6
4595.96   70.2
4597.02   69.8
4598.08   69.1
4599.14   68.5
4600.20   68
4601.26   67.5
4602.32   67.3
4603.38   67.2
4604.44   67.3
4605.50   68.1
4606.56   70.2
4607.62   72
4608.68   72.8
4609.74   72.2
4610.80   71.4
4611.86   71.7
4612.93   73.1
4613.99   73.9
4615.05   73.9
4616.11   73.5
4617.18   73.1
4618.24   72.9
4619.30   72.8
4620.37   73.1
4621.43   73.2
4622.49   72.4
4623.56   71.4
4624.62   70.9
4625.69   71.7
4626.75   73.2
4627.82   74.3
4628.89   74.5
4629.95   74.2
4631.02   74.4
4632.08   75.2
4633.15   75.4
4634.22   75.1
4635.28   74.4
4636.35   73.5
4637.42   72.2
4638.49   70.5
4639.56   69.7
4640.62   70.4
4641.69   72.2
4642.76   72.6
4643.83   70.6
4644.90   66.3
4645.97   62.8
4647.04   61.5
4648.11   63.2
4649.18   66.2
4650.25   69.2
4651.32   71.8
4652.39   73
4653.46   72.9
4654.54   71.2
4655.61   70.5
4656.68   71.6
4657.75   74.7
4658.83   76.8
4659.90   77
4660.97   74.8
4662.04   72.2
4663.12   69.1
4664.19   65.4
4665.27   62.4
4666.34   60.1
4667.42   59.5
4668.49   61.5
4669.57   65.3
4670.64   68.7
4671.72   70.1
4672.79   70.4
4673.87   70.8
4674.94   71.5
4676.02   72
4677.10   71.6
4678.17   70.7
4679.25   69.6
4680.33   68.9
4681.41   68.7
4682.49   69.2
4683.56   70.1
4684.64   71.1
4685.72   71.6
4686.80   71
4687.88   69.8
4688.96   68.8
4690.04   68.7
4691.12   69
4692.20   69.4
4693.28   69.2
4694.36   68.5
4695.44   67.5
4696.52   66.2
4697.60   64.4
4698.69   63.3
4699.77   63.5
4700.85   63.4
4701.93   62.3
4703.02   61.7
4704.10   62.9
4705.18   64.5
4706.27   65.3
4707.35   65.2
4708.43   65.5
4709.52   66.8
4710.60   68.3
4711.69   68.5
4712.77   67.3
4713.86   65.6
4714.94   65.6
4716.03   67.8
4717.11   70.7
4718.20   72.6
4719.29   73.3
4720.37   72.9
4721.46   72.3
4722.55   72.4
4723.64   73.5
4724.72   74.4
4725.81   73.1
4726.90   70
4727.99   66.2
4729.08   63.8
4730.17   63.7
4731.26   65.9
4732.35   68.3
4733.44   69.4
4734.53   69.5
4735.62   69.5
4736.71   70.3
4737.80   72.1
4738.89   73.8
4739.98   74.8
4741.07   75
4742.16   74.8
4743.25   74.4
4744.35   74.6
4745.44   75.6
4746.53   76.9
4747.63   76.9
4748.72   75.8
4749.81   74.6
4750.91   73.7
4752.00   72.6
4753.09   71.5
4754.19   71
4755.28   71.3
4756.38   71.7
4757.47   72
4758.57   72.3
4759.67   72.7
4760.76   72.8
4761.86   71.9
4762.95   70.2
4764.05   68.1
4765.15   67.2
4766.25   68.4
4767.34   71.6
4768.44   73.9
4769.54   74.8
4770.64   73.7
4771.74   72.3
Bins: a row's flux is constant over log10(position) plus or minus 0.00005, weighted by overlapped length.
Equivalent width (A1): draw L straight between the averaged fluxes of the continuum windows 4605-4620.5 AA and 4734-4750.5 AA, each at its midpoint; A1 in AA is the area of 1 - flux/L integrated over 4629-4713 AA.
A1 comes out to 4.7 AA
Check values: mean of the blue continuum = 72.3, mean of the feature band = 68.9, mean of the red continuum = 73.9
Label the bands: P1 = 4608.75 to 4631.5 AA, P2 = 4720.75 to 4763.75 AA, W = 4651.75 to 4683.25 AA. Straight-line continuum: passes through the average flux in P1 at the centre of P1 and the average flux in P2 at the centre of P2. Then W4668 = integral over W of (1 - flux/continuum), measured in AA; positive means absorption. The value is 1.2 AA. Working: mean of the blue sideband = 72.9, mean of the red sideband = 71.9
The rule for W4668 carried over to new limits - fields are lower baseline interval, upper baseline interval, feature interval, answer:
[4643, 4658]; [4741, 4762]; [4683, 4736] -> 2.7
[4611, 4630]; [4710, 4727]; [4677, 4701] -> 0.9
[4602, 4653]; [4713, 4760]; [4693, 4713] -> 1.7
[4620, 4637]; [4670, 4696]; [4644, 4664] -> 0.5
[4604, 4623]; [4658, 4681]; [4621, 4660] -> -0.5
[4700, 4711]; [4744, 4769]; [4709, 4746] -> -1.4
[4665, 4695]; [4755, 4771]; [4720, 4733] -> 0.1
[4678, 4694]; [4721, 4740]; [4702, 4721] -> 0.7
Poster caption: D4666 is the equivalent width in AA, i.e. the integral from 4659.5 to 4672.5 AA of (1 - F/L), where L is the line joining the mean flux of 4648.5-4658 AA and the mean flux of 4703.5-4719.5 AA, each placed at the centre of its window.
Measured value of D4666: 0.6 AA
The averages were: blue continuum 71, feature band 67.1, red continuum 67.2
